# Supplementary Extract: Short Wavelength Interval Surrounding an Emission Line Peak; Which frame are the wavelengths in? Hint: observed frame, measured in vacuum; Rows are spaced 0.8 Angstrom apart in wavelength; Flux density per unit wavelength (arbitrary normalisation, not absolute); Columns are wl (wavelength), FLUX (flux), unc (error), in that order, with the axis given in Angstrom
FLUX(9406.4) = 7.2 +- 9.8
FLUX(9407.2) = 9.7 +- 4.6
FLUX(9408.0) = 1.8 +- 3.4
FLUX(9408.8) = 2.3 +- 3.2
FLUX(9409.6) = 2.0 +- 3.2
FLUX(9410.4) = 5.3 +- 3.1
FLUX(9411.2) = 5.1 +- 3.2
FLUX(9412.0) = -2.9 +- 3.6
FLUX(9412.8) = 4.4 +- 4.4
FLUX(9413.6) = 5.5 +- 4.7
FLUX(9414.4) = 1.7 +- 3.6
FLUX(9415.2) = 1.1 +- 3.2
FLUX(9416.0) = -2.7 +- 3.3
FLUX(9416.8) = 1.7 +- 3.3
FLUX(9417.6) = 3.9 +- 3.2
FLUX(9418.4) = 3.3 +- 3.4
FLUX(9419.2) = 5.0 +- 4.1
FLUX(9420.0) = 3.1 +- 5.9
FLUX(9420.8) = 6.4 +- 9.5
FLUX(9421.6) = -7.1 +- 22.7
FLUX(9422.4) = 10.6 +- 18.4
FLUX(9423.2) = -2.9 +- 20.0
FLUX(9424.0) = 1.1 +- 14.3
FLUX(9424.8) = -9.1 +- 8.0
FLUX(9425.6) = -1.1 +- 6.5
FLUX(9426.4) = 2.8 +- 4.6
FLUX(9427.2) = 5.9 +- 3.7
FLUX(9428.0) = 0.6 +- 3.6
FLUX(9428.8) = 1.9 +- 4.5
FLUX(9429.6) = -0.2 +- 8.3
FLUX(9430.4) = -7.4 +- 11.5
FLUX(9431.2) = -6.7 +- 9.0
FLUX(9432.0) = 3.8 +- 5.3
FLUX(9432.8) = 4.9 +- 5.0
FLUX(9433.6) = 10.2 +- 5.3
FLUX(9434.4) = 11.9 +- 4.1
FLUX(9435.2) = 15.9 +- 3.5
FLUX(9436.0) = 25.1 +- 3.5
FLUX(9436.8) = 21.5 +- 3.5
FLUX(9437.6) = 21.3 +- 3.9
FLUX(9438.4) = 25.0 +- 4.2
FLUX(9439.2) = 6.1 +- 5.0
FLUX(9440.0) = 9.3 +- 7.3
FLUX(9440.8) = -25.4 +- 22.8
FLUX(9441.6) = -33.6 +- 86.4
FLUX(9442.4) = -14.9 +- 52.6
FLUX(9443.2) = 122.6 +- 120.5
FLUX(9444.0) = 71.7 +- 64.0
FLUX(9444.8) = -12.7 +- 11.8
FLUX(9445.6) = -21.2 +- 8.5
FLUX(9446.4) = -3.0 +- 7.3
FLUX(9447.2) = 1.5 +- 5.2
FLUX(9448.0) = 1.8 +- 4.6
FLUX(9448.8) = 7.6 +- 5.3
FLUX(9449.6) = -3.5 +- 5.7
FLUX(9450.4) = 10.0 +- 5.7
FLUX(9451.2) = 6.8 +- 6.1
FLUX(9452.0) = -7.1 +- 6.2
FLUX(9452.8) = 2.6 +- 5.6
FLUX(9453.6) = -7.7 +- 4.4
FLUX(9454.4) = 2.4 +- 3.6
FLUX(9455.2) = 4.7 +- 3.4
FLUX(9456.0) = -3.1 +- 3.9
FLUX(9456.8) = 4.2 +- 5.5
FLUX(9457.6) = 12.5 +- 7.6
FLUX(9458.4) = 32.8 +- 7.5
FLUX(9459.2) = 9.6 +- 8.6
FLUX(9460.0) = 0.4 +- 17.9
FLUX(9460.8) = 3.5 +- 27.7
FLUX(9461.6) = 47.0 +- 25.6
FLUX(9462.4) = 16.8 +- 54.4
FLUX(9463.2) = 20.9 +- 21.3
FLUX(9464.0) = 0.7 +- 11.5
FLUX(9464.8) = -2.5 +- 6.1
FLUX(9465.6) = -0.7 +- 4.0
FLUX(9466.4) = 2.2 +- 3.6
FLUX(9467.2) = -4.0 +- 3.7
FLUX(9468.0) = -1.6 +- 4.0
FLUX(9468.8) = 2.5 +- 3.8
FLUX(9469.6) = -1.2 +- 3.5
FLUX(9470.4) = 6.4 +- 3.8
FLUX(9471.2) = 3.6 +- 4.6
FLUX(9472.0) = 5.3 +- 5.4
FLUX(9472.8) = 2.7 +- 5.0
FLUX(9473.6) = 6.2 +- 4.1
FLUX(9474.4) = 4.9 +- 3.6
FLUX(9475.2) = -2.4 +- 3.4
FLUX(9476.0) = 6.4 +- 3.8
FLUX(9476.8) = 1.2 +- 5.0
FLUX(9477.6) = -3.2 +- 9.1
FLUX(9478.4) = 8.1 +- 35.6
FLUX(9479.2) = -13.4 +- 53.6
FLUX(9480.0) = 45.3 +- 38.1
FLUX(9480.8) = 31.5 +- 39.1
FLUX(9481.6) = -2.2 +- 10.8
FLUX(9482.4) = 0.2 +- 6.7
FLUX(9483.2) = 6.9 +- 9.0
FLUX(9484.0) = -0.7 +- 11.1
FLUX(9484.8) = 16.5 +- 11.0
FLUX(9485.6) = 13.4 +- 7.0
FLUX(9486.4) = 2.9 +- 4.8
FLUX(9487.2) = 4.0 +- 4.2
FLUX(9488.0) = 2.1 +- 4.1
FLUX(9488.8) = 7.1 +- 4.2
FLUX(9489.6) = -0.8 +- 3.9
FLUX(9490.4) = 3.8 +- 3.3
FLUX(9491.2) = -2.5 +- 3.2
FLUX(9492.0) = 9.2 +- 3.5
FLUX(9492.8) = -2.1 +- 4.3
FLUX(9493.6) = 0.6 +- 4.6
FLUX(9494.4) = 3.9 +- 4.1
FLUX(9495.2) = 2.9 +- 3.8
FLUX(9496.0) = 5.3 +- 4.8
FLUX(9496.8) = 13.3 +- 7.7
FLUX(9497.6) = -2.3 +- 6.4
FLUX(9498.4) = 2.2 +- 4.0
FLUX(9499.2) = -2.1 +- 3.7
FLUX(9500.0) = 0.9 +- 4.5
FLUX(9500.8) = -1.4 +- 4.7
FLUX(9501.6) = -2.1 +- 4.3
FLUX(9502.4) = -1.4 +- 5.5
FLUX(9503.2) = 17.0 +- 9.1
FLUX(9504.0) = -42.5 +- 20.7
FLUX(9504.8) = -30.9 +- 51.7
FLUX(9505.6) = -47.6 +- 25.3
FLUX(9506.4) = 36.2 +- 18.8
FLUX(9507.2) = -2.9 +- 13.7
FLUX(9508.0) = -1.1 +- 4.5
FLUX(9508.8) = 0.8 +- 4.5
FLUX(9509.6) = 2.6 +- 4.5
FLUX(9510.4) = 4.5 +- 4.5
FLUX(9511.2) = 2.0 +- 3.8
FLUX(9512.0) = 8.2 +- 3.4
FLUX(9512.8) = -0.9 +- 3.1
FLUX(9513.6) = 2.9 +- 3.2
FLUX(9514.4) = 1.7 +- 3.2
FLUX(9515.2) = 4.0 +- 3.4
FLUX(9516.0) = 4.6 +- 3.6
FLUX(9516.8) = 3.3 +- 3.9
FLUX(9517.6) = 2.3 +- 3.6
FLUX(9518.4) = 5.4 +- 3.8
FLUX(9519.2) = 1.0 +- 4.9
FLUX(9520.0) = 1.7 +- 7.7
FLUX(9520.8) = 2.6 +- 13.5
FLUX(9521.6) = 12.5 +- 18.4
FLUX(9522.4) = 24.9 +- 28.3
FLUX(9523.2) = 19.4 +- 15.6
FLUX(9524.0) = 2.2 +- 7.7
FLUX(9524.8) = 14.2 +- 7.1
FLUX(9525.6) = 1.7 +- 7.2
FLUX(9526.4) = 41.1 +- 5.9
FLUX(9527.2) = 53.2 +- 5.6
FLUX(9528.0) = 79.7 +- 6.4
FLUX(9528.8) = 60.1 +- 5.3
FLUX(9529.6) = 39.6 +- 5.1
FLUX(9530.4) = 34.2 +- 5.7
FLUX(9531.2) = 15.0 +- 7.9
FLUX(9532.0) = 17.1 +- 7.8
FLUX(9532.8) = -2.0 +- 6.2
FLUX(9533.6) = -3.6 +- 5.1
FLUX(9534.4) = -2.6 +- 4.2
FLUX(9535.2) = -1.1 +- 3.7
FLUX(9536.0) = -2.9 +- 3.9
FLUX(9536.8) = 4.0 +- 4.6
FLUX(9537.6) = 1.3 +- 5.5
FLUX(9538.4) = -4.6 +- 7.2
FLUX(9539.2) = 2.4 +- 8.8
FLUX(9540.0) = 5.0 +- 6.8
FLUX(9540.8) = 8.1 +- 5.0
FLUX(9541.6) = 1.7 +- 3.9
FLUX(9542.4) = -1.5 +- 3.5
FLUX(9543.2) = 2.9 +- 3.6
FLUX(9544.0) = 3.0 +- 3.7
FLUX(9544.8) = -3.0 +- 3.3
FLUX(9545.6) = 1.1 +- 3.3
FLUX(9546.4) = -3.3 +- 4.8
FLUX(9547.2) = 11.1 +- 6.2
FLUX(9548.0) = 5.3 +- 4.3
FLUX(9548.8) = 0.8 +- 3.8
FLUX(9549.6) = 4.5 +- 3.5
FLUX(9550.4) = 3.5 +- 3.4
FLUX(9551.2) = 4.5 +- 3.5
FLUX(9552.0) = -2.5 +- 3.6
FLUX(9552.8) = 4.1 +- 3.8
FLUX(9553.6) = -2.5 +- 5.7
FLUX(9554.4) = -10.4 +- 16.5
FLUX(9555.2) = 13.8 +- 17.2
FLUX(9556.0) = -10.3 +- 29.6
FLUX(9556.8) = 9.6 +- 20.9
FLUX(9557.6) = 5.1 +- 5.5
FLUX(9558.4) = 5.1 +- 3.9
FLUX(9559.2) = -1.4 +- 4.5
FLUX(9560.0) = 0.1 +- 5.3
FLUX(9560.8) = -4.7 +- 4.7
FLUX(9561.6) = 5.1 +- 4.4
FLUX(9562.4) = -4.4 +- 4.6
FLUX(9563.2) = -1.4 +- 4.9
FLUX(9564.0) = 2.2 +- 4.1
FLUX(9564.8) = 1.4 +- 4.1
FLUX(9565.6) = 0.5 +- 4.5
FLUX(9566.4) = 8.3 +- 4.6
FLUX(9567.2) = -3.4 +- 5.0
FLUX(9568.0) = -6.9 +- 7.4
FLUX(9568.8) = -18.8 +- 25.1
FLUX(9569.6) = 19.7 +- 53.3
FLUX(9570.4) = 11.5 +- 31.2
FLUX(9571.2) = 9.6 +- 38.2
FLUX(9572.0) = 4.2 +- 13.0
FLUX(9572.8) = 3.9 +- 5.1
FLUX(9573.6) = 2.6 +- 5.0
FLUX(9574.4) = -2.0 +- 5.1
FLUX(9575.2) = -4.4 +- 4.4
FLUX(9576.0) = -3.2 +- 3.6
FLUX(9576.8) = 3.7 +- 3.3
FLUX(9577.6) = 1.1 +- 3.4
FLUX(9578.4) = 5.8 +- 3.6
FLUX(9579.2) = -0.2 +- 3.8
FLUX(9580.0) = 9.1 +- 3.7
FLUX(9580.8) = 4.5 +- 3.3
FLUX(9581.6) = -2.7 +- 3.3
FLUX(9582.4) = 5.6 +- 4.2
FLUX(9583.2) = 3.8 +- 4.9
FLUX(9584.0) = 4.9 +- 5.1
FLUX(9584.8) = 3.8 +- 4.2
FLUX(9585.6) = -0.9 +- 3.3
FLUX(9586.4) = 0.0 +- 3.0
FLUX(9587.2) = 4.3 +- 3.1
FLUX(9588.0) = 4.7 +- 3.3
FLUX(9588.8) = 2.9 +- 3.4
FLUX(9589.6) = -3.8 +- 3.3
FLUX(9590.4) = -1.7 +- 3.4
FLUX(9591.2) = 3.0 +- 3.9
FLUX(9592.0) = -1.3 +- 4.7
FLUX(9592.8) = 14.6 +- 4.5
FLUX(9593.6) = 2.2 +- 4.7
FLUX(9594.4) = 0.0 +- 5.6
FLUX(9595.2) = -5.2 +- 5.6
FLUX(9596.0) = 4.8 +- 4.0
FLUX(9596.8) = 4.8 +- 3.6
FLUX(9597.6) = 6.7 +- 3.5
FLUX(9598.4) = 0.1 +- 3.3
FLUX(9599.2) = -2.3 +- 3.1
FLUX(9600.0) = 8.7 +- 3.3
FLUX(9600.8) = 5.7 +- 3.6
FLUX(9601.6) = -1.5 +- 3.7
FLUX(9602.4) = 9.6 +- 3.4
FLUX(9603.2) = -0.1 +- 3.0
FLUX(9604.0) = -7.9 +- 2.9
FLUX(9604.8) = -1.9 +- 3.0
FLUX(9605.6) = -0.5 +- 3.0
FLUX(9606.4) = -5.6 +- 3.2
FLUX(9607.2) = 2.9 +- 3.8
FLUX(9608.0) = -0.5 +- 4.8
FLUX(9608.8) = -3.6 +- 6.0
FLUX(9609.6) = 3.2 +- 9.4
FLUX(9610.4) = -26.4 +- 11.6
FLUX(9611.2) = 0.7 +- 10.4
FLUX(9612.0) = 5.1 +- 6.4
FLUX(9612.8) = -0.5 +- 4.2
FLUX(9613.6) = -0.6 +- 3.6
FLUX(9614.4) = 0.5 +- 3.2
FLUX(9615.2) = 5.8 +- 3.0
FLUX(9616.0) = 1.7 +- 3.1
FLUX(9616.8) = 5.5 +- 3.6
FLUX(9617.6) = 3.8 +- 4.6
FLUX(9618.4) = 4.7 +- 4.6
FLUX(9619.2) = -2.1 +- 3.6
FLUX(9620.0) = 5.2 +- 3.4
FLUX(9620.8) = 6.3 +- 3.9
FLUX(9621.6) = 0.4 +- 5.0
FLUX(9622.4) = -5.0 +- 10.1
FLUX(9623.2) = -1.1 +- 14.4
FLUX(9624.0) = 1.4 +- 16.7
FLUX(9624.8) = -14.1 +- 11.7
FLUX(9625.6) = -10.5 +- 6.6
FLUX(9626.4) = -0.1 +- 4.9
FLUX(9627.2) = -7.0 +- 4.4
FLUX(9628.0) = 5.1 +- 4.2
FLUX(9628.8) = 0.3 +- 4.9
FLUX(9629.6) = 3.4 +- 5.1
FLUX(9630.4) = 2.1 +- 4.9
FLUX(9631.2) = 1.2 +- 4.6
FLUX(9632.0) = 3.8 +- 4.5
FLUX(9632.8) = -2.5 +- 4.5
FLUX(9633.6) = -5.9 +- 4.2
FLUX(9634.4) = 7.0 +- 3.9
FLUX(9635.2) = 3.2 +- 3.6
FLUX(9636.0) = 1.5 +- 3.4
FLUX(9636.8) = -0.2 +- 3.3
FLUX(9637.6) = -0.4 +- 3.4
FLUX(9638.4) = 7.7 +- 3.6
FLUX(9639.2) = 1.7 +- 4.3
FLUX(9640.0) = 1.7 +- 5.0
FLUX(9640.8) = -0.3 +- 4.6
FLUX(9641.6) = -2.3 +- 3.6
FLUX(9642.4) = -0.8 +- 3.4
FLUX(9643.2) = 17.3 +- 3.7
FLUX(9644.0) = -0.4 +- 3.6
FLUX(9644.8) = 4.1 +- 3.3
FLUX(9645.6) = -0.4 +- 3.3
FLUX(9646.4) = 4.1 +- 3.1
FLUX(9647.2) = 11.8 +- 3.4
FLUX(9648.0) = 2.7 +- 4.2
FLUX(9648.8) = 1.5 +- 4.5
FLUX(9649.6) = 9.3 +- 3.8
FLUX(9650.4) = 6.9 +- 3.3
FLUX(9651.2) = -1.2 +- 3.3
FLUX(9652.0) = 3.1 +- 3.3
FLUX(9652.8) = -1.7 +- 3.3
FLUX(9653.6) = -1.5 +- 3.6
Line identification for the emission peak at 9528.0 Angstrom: [O III]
